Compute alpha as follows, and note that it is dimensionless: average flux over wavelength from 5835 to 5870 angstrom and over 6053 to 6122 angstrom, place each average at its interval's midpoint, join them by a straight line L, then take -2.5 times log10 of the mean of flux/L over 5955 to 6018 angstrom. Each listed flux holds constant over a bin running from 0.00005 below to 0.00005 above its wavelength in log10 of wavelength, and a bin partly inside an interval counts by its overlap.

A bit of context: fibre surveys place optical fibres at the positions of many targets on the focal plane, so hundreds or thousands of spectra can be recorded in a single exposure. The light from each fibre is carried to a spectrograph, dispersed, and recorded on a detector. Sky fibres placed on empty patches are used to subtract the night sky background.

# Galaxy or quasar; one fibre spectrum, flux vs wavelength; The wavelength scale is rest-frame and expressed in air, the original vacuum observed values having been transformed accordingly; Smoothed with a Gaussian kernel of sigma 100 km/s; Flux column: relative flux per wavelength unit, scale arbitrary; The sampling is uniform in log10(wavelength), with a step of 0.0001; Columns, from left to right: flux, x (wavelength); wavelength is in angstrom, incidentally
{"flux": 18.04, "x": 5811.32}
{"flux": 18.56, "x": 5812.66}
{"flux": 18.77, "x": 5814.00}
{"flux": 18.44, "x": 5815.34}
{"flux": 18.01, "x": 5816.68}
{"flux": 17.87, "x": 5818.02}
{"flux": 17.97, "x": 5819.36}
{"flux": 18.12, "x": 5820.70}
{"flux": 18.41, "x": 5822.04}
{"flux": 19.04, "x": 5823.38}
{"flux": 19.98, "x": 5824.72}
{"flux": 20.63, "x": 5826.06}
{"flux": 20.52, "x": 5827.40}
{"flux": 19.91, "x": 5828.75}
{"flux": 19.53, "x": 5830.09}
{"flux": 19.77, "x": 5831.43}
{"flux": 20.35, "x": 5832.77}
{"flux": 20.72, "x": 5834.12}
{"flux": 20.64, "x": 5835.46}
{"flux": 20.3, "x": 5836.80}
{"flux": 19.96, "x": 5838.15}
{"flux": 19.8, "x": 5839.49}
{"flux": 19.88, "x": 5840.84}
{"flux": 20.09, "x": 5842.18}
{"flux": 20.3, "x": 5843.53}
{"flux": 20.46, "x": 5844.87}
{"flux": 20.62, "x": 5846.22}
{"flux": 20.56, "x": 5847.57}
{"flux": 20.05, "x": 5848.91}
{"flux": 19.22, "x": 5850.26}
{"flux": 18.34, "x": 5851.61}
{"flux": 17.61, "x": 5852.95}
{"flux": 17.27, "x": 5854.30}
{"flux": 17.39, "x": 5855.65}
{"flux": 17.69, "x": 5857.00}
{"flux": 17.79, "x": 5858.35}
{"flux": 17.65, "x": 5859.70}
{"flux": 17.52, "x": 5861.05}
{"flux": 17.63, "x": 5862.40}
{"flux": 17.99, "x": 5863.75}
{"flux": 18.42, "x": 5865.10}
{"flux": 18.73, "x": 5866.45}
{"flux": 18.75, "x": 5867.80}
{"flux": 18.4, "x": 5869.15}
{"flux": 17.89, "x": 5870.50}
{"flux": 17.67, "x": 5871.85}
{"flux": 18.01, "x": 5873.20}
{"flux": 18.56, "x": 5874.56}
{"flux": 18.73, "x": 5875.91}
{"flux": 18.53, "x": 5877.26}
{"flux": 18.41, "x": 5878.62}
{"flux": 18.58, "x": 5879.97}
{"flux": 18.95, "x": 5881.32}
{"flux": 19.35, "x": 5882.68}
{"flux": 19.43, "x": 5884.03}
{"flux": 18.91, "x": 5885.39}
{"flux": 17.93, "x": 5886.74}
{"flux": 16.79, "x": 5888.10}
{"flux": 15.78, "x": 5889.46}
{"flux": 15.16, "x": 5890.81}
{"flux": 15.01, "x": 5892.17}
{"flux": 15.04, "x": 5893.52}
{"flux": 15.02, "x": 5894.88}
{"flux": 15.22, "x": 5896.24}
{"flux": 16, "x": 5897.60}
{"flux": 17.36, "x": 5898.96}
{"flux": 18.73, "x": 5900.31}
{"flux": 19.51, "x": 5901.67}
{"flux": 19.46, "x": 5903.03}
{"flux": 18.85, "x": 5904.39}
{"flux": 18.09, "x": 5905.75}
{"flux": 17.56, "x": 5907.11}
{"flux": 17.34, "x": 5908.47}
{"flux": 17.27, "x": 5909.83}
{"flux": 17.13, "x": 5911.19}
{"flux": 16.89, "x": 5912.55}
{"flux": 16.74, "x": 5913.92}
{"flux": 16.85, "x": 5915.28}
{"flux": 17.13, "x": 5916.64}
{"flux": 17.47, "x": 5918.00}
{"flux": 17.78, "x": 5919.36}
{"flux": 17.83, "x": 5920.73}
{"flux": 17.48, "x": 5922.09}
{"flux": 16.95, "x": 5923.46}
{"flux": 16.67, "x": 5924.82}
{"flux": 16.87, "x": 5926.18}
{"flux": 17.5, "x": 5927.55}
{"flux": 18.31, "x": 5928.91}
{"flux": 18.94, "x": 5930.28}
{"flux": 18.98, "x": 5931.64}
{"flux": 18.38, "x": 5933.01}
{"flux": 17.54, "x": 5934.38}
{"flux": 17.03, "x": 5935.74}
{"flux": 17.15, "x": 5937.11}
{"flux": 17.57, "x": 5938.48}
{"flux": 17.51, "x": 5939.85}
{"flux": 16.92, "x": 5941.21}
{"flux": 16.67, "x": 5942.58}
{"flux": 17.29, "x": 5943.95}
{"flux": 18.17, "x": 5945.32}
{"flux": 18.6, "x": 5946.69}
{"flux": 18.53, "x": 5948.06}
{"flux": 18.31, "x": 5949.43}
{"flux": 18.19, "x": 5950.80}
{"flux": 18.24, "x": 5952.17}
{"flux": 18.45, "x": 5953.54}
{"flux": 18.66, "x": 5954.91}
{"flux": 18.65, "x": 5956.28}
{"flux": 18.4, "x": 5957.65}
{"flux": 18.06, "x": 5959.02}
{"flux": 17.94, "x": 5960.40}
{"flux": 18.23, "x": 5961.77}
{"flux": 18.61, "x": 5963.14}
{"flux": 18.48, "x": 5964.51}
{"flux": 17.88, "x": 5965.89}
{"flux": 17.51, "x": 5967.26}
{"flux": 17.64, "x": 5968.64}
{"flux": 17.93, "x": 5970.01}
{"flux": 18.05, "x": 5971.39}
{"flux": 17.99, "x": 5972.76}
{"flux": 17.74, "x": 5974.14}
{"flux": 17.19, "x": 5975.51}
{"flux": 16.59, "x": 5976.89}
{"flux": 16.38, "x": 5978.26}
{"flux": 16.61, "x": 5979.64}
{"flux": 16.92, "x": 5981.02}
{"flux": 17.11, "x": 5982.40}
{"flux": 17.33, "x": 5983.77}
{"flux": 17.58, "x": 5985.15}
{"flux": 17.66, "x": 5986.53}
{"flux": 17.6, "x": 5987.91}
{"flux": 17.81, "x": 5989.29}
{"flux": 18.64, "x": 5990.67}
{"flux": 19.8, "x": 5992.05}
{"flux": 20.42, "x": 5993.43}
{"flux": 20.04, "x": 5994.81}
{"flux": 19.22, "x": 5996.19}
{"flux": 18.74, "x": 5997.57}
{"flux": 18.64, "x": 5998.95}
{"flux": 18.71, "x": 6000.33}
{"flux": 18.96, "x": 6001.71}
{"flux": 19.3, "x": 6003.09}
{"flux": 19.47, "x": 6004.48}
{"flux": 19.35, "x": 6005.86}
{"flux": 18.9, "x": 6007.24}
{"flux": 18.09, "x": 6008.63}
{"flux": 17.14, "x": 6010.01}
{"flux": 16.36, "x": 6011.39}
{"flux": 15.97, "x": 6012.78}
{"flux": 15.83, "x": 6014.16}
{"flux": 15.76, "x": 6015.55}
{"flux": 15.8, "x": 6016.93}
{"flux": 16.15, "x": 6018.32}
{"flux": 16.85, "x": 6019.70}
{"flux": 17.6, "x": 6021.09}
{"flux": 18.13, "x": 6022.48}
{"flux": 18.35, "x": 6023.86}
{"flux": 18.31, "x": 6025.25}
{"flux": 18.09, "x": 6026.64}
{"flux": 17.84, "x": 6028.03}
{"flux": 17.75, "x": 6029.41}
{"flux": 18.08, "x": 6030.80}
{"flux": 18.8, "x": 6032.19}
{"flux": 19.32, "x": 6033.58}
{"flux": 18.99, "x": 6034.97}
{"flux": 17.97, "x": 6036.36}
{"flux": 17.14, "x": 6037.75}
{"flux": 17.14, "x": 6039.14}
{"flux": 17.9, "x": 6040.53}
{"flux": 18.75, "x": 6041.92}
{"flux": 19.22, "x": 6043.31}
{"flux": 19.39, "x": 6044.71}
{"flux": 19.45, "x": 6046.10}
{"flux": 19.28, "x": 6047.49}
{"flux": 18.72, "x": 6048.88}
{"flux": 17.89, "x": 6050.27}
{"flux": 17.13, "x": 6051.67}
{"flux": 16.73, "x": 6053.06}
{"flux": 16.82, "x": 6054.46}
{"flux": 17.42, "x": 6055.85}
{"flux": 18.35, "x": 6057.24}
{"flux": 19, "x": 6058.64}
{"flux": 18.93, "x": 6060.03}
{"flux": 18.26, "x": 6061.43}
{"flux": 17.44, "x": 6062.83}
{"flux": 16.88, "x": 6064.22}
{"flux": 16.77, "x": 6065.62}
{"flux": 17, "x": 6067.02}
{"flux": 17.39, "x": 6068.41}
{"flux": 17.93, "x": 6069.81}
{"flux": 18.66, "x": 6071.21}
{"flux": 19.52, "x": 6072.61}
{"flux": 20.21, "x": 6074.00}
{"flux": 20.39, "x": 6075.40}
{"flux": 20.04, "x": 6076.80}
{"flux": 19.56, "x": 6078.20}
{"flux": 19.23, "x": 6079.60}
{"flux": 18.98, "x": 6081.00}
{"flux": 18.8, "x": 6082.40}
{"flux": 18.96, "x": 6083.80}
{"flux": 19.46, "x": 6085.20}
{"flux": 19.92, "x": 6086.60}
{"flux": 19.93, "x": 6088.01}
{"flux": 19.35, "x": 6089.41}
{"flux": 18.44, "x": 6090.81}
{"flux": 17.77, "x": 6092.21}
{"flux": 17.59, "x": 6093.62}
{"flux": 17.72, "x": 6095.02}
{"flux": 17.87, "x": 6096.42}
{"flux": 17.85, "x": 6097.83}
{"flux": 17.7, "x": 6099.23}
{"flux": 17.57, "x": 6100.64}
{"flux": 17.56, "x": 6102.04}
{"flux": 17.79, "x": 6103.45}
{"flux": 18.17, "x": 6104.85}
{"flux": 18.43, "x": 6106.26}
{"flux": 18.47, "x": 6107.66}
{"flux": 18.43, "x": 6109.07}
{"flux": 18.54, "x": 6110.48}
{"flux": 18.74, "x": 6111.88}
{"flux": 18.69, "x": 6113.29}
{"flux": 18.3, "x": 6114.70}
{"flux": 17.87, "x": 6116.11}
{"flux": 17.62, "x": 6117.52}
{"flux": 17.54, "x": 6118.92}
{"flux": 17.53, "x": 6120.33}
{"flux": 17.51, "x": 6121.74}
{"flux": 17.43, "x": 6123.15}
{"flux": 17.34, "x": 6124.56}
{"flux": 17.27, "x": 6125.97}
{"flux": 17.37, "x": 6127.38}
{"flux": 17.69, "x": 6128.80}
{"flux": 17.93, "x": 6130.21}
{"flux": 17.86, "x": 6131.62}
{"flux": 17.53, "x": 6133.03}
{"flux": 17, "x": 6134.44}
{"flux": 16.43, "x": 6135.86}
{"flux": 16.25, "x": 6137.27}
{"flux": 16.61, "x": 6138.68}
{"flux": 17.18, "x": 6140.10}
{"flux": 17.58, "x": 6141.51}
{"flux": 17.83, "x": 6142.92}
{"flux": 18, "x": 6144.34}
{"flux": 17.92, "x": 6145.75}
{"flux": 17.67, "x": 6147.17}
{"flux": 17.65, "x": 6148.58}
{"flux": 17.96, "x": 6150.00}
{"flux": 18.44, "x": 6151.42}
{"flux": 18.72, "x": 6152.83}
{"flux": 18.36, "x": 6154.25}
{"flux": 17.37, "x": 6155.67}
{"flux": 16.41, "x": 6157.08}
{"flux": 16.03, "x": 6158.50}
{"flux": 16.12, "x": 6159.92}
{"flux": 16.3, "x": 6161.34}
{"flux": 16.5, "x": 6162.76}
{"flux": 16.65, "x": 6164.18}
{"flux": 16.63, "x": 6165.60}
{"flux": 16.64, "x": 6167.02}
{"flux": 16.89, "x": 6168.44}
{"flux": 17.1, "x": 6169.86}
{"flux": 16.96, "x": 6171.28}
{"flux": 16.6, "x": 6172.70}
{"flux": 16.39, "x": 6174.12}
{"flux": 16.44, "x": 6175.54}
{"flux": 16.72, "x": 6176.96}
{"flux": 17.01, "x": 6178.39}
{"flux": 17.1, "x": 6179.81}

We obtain 0.04 mag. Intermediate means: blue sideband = 18.9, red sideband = 18.3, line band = 17.9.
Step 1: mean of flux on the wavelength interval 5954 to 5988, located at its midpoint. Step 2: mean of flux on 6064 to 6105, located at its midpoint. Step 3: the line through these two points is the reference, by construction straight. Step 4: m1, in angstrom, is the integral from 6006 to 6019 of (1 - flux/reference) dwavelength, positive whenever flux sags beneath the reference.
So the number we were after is 0.9 angstrom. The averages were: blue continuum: 17.7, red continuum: 18.5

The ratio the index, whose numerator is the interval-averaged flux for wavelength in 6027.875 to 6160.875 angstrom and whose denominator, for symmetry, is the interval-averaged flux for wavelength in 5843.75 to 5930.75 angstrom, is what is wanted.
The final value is 1.01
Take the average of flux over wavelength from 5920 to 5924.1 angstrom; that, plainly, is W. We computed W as 17.4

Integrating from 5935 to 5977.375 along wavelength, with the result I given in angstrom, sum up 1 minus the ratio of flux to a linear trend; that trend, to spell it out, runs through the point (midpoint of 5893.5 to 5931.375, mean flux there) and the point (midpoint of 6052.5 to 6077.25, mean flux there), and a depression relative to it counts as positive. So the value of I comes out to -0.58 angstrom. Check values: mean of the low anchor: 17.4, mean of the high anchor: 18.2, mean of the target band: 17.9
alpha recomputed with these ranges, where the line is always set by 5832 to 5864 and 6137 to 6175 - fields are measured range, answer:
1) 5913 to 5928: 0.09 mag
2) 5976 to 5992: 0.05 mag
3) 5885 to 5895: 0.17 mag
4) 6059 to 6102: -0.05 mag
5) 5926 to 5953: 0.04 mag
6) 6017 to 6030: 0.03 mag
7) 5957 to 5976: 0.02 mag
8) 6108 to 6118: -0.05 mag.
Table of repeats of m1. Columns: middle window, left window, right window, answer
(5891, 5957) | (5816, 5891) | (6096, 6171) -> 3.4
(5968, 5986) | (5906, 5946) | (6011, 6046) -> 0.3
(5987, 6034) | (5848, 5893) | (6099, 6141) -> -0.7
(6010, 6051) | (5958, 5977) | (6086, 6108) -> 0.6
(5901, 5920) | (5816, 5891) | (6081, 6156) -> 0.9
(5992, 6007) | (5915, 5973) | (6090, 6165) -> -1.3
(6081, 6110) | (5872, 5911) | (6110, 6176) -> -1.7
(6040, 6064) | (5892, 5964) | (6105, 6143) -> -0.8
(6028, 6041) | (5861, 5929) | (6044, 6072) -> -0.1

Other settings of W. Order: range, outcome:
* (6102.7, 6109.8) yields 18.2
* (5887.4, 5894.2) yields 15.6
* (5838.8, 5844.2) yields 20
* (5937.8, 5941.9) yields 17.3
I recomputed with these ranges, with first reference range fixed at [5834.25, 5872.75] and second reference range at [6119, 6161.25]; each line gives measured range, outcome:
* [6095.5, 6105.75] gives -0.1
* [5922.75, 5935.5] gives 0.5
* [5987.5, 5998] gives -0.5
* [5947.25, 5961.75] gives 0.0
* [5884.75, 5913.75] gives 2.4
